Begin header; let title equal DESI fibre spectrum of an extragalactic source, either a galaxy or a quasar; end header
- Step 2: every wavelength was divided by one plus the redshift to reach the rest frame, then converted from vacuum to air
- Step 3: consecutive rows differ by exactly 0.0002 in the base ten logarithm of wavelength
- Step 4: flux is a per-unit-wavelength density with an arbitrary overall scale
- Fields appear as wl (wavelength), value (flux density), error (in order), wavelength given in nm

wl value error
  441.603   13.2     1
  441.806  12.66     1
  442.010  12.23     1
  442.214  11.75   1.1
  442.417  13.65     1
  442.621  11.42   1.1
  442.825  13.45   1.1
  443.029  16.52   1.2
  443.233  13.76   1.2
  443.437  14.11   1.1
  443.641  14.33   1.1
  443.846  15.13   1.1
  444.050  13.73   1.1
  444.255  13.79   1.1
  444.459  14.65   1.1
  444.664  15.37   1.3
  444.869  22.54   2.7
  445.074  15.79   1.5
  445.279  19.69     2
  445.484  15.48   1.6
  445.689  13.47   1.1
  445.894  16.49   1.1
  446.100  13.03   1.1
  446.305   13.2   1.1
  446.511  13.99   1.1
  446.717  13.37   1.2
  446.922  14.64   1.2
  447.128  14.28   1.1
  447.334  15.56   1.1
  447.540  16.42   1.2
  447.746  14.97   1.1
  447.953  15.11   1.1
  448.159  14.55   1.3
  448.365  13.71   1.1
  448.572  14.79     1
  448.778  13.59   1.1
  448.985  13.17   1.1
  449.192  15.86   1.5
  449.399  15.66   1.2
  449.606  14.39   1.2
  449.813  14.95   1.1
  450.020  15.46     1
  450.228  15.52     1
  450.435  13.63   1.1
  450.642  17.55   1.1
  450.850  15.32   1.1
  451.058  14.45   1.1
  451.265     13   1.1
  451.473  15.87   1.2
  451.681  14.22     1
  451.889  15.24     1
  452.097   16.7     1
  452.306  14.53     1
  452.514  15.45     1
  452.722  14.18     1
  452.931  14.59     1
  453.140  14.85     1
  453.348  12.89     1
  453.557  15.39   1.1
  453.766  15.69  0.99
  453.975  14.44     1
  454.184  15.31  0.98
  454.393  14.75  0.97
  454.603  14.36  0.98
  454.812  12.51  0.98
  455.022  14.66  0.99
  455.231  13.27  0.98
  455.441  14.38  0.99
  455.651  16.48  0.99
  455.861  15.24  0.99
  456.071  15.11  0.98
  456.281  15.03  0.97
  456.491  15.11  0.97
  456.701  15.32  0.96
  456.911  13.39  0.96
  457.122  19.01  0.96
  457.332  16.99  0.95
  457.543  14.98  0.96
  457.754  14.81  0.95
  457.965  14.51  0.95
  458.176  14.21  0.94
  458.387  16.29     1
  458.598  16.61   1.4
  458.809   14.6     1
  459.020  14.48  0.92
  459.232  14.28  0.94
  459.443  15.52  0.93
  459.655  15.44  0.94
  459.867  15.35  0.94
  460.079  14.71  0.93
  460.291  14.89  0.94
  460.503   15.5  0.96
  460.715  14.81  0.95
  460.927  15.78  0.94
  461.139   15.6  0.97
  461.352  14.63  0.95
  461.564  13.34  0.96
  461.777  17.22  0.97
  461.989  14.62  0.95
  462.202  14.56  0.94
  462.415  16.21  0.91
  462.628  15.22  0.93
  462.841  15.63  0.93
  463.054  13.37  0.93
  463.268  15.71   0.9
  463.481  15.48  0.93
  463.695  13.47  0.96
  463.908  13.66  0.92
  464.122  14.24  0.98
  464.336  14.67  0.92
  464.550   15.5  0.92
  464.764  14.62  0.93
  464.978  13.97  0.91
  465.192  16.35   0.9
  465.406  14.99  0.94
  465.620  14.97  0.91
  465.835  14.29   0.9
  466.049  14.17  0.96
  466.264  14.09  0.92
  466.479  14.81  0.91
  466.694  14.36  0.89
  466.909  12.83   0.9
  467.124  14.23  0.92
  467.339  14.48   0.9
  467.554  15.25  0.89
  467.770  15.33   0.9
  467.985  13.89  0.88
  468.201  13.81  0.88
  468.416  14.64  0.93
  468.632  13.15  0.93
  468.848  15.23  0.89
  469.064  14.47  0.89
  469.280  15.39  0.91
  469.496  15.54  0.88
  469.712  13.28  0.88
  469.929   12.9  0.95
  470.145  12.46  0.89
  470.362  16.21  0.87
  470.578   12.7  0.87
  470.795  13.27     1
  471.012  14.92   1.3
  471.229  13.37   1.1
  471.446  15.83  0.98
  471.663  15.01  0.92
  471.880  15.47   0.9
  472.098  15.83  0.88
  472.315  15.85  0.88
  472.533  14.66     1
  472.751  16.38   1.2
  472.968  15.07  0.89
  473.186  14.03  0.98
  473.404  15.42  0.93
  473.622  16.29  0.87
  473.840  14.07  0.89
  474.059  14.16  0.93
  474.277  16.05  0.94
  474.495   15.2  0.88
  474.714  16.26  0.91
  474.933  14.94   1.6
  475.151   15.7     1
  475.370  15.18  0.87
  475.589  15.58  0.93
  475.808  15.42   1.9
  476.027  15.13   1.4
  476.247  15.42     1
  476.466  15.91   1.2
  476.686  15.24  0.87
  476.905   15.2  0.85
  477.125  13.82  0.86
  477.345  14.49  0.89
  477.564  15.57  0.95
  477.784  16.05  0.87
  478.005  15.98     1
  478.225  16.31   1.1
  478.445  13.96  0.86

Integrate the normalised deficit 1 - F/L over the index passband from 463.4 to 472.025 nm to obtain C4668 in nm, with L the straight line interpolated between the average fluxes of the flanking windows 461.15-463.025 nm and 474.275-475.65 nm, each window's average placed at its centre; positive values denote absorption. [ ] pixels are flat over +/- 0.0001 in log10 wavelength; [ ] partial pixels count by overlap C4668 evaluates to 0.49 nm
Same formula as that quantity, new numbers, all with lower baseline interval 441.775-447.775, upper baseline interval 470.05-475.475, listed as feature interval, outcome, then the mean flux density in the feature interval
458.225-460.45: -0.055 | 15.2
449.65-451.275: -0.038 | 15.1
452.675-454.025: 0.015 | 14.6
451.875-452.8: -0.031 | 15.3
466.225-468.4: 0.086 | 14.3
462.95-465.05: 0.057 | 14.5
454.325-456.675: 0.022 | 14.6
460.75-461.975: -0.031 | 15.2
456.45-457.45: -0.081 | 16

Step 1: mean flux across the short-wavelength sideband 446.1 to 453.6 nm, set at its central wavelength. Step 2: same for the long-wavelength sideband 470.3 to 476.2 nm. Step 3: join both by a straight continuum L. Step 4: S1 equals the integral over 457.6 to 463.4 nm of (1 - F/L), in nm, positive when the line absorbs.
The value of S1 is -0.08 nm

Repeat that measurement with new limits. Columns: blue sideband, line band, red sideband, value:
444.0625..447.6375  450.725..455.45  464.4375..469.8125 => 0.142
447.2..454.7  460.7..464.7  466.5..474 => -0.063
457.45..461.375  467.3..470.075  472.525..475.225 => 0.151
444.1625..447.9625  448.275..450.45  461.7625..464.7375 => 0.088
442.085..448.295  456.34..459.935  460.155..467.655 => -0.135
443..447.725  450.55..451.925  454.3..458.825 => 0.005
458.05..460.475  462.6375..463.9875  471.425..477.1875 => 0.050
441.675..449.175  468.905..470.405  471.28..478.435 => 0.091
